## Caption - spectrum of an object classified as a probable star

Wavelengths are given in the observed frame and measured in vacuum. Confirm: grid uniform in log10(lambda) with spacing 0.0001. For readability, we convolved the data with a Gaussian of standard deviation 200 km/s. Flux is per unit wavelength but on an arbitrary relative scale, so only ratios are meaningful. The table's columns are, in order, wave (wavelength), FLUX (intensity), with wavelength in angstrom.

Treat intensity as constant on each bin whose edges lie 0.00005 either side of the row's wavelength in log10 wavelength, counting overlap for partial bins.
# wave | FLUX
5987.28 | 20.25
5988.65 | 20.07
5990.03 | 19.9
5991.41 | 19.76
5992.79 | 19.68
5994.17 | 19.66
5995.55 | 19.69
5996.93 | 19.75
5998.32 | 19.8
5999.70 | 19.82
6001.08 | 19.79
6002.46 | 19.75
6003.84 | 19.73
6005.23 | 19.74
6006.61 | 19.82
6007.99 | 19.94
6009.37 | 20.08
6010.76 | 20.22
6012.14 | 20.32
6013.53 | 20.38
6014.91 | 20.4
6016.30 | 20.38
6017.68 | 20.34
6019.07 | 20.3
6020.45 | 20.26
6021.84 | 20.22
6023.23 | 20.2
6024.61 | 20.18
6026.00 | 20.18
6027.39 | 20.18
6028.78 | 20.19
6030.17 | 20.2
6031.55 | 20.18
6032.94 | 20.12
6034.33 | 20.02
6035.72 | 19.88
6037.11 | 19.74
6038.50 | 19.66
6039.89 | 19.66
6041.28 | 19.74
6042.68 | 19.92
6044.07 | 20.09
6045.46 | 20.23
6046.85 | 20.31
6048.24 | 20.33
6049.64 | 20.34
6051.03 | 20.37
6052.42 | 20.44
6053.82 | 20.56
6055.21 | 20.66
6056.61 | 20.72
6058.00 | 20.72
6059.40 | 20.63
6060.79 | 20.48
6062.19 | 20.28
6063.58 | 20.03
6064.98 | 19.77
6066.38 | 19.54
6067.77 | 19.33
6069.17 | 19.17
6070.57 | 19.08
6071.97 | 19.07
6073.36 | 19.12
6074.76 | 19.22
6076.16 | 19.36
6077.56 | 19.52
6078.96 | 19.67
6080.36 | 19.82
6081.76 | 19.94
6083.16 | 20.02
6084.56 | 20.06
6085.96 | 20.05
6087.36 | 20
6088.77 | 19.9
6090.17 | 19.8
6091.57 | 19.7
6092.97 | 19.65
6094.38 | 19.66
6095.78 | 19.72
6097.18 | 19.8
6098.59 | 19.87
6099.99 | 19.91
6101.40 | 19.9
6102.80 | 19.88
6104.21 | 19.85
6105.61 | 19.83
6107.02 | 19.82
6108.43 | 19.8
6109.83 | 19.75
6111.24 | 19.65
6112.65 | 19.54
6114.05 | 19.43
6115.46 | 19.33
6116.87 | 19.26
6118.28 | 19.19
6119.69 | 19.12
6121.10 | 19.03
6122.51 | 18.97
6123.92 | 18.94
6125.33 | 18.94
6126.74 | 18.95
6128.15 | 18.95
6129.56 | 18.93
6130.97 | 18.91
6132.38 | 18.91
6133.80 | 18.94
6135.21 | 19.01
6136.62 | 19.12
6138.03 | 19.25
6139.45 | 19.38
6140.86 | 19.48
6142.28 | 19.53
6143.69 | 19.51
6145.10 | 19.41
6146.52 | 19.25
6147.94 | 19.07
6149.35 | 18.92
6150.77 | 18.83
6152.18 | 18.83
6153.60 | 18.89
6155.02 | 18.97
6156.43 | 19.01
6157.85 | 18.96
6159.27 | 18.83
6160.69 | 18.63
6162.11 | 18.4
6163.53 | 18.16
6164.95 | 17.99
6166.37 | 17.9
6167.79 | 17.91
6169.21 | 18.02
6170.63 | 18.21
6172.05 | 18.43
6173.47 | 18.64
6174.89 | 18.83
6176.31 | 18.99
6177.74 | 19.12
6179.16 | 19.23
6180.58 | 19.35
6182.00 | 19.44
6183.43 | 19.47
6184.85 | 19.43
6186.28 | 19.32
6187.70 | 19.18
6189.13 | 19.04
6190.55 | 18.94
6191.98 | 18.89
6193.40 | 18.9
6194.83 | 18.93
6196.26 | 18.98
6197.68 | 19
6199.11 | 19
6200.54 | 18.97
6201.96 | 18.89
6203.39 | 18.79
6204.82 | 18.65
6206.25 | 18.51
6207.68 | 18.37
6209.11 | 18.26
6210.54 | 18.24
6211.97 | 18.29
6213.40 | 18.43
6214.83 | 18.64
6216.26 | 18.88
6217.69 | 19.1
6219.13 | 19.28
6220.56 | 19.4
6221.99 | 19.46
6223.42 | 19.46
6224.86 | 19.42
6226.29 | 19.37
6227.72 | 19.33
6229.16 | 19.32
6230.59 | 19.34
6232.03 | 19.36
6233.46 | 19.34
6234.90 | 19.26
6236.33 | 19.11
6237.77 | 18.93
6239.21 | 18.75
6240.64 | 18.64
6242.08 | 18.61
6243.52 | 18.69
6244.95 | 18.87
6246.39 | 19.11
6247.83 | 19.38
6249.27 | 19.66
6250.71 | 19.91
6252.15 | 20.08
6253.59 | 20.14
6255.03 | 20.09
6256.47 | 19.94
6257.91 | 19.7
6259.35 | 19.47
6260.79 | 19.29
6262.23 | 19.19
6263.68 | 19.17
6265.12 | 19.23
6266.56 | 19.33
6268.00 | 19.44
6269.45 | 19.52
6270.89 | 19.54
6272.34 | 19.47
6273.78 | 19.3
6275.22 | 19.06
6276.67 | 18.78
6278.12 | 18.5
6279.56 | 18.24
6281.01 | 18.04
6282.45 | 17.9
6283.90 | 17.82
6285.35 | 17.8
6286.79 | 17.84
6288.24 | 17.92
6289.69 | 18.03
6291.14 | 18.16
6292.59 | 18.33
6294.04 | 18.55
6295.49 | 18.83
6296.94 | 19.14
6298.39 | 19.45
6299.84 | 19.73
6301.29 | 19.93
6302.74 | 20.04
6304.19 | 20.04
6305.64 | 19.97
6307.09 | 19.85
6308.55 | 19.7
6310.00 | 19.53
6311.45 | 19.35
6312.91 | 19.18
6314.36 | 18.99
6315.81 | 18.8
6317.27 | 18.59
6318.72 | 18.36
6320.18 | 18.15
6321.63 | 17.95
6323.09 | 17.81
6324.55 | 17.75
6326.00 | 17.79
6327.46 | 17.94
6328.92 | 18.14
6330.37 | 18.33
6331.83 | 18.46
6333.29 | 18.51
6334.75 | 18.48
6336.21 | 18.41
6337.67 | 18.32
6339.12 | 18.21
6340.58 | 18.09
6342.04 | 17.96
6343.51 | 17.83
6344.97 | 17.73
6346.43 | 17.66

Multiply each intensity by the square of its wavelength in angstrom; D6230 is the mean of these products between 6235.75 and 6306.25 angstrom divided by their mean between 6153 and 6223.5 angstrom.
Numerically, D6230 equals 1.0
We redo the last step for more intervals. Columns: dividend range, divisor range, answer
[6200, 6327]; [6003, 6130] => 1.02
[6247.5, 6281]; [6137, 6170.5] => 1.07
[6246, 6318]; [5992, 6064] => 1.03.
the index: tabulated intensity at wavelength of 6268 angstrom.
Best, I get 19.44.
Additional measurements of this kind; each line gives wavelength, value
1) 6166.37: 17.9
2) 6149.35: 18.92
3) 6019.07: 20.3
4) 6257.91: 19.7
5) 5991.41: 19.76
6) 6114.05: 19.43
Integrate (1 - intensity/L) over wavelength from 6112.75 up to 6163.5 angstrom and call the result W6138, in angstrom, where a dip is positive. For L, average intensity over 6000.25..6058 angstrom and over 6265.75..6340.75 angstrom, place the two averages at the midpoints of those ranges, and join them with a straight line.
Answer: 1.4 angstrom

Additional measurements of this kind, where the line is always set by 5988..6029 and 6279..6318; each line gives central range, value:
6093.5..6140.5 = 0.5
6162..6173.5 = 0.7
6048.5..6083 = -0.2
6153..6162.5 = 0.3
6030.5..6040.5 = 0.0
